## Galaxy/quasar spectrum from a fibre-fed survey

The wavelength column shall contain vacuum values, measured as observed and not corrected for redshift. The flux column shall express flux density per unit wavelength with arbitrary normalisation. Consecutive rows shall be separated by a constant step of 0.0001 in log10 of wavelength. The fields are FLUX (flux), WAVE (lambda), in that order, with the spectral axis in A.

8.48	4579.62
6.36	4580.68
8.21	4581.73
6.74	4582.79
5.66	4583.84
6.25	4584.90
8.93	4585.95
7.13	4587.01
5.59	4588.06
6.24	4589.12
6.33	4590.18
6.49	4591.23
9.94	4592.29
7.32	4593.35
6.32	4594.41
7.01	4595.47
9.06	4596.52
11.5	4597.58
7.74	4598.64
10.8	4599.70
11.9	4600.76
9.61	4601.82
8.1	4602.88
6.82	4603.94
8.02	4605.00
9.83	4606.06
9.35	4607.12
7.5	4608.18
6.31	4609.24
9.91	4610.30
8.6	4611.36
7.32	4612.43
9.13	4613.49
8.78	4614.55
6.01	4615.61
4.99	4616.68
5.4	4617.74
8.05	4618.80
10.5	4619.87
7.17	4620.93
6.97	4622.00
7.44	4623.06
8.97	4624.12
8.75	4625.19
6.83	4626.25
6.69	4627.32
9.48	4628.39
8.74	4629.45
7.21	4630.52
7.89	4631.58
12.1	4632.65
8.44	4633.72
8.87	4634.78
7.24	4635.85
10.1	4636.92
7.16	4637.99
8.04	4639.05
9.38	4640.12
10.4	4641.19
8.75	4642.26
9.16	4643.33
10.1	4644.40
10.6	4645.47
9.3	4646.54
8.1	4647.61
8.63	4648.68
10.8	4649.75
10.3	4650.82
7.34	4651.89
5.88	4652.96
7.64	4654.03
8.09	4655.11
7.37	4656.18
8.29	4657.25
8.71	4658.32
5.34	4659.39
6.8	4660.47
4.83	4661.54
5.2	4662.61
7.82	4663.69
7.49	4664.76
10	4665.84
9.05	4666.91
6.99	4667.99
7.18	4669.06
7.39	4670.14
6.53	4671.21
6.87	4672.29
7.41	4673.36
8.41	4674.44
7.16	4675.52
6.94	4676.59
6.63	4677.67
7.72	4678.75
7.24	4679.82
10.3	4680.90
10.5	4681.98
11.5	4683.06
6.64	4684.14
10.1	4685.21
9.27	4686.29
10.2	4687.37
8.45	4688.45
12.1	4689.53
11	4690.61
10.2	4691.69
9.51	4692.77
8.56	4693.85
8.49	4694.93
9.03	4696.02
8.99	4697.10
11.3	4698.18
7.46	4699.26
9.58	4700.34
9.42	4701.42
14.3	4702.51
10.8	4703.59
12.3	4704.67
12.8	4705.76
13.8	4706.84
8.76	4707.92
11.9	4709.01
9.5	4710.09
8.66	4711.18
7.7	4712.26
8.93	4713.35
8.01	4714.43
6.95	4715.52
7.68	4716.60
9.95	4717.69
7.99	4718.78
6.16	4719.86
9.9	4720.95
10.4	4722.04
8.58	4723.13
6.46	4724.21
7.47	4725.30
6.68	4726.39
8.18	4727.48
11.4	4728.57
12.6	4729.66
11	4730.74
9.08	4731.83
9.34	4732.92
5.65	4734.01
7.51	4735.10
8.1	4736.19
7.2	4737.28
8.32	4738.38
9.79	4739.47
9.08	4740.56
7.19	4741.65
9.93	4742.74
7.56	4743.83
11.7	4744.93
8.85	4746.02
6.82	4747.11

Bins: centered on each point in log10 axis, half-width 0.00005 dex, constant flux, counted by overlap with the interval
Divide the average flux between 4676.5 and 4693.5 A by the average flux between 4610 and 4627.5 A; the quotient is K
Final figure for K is 1.21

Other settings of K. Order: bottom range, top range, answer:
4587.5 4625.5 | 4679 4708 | 1.26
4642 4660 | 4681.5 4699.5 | 1.14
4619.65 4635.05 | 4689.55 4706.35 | 1.23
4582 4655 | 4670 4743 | 1.10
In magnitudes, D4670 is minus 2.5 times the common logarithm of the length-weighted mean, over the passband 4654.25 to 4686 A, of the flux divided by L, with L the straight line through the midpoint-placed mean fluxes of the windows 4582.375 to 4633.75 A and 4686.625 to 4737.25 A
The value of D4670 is 0.14 mag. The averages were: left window 8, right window 9.38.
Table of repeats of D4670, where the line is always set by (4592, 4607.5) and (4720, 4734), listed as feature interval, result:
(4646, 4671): 0.16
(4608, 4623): 0.17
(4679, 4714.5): -0.11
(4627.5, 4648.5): -0.01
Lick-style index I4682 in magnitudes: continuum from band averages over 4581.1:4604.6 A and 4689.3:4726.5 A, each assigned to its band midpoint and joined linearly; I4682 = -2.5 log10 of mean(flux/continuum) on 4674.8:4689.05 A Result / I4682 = 0.05 mag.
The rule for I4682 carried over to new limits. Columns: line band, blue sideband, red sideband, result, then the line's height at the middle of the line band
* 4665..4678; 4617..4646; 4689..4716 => 0.231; 9.35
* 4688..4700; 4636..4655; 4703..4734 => -0.045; 9.18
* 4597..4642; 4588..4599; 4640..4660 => -0.044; 8.11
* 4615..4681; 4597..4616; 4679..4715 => 0.164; 9.28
